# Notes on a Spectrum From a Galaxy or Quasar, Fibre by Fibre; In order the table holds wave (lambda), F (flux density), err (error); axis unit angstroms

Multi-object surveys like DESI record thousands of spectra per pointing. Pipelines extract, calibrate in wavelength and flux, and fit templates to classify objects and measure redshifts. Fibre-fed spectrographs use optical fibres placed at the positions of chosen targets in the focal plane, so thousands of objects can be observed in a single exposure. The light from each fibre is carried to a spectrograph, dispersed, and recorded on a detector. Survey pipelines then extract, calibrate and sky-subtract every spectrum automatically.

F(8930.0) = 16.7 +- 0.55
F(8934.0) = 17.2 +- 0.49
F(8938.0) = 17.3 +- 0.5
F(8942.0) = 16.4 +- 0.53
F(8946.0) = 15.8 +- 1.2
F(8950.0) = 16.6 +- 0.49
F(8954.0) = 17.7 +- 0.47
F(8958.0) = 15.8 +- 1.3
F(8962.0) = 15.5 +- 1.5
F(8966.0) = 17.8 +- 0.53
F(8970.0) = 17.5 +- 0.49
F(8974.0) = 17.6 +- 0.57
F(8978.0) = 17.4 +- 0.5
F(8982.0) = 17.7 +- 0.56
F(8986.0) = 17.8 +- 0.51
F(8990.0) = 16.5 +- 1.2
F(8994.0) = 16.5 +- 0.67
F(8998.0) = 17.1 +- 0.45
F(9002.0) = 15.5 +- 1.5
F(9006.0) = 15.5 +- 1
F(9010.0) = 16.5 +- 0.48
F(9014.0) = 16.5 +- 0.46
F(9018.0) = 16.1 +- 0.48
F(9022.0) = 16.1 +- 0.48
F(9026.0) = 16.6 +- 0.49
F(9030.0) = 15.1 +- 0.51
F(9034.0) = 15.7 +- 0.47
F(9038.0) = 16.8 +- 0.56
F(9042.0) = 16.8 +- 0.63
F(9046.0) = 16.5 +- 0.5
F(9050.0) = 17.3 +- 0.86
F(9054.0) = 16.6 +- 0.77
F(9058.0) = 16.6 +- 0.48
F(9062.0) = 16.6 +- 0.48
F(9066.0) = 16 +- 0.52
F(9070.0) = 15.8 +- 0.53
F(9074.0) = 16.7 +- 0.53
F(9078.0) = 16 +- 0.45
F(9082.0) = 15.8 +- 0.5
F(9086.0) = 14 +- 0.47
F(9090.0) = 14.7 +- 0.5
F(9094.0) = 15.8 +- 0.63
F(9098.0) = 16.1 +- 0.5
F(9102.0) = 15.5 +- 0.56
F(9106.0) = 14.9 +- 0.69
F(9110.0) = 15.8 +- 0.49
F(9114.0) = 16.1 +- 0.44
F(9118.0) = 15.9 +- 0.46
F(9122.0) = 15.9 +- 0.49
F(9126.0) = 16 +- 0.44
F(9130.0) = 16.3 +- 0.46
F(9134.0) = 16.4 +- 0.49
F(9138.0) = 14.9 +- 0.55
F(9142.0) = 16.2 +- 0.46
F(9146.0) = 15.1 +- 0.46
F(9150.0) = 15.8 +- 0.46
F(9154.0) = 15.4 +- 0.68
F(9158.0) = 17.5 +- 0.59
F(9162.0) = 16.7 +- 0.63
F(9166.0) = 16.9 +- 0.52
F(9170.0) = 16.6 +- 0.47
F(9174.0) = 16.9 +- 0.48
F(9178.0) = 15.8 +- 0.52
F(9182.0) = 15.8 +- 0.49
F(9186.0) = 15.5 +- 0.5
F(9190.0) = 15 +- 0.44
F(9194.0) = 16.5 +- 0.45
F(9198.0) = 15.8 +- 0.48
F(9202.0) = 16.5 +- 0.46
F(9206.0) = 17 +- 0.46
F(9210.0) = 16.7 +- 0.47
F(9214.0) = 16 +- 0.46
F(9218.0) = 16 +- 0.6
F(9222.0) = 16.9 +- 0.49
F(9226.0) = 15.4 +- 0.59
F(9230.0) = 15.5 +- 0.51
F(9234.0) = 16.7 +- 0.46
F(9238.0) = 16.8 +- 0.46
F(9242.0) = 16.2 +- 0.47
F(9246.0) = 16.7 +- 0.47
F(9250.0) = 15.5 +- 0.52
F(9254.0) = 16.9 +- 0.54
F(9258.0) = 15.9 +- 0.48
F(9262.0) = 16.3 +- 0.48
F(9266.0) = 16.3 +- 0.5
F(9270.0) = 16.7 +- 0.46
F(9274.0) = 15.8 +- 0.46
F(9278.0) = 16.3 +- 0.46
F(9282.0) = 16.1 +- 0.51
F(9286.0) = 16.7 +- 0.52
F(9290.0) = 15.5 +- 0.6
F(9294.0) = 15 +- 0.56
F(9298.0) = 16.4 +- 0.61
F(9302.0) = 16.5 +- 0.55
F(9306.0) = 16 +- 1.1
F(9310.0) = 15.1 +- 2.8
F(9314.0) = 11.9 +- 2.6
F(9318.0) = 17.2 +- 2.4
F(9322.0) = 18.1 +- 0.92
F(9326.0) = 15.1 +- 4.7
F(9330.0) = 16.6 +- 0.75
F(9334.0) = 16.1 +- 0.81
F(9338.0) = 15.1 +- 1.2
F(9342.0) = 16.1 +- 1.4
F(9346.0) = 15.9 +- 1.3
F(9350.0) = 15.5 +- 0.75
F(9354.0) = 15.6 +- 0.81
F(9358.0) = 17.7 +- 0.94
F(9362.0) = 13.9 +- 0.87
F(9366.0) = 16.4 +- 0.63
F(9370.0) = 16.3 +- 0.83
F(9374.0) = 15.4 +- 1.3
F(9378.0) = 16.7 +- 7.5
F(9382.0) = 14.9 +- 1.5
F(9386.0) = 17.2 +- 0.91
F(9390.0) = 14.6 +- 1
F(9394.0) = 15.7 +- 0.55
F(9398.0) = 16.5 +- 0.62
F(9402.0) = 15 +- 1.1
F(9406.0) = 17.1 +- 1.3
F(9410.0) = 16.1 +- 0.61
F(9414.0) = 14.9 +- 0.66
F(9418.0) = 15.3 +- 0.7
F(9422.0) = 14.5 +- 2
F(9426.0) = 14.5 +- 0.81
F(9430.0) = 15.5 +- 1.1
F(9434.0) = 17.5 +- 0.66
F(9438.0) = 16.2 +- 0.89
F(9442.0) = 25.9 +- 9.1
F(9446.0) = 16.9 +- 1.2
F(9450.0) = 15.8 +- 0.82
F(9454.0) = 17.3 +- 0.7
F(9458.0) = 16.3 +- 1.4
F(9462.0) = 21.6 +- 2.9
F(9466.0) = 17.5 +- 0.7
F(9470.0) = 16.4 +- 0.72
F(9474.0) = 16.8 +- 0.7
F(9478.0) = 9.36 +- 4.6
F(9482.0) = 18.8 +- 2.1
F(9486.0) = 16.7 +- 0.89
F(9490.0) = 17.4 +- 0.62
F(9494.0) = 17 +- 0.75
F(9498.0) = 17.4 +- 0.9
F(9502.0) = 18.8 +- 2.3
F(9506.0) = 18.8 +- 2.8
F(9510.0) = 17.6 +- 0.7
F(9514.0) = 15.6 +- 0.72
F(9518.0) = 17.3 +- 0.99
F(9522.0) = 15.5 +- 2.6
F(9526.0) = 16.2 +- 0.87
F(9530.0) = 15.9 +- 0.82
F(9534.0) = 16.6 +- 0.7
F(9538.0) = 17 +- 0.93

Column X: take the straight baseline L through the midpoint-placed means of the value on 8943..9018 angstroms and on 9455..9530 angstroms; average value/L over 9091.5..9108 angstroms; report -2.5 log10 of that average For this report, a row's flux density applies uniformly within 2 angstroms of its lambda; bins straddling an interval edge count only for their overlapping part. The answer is 0.08 mag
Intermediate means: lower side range 16.7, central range 15.5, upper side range 16.9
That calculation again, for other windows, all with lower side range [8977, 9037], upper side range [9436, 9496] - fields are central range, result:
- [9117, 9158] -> 0.05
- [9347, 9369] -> 0.08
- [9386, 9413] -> 0.09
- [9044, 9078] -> 0.00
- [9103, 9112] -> 0.09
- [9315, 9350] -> 0.06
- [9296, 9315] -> 0.11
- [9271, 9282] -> 0.06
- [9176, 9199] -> 0.07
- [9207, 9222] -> 0.03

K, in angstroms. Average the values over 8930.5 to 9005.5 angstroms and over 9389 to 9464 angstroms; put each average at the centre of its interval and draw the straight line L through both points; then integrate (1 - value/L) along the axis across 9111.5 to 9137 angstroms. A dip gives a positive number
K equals 1.14 angstroms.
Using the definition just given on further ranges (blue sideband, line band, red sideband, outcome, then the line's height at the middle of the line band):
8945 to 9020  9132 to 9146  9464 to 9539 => 0.8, 16.7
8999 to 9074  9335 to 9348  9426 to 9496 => 0.9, 16.9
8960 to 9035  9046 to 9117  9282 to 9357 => 2.1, 16.4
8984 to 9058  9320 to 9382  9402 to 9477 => 2.8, 16.8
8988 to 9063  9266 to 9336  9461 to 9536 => 2.9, 16.6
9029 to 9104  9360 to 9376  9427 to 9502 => 1.4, 17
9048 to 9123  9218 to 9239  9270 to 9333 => -0.4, 15.9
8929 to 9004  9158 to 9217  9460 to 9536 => 2.0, 16.9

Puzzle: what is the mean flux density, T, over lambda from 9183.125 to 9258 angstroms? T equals 16.2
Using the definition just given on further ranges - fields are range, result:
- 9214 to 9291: 16.2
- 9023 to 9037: 15.9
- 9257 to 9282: 16.2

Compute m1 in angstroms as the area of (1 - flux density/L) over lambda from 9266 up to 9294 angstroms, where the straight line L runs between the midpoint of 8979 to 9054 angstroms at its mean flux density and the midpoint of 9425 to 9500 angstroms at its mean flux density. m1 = 1.3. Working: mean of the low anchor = 16.5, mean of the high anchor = 17.1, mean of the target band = 16.1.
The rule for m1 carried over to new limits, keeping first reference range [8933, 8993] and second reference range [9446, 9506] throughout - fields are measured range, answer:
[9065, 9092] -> 2.3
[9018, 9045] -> 1.2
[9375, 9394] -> 1.3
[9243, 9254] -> 0.5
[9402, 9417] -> 1.0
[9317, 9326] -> -0.1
